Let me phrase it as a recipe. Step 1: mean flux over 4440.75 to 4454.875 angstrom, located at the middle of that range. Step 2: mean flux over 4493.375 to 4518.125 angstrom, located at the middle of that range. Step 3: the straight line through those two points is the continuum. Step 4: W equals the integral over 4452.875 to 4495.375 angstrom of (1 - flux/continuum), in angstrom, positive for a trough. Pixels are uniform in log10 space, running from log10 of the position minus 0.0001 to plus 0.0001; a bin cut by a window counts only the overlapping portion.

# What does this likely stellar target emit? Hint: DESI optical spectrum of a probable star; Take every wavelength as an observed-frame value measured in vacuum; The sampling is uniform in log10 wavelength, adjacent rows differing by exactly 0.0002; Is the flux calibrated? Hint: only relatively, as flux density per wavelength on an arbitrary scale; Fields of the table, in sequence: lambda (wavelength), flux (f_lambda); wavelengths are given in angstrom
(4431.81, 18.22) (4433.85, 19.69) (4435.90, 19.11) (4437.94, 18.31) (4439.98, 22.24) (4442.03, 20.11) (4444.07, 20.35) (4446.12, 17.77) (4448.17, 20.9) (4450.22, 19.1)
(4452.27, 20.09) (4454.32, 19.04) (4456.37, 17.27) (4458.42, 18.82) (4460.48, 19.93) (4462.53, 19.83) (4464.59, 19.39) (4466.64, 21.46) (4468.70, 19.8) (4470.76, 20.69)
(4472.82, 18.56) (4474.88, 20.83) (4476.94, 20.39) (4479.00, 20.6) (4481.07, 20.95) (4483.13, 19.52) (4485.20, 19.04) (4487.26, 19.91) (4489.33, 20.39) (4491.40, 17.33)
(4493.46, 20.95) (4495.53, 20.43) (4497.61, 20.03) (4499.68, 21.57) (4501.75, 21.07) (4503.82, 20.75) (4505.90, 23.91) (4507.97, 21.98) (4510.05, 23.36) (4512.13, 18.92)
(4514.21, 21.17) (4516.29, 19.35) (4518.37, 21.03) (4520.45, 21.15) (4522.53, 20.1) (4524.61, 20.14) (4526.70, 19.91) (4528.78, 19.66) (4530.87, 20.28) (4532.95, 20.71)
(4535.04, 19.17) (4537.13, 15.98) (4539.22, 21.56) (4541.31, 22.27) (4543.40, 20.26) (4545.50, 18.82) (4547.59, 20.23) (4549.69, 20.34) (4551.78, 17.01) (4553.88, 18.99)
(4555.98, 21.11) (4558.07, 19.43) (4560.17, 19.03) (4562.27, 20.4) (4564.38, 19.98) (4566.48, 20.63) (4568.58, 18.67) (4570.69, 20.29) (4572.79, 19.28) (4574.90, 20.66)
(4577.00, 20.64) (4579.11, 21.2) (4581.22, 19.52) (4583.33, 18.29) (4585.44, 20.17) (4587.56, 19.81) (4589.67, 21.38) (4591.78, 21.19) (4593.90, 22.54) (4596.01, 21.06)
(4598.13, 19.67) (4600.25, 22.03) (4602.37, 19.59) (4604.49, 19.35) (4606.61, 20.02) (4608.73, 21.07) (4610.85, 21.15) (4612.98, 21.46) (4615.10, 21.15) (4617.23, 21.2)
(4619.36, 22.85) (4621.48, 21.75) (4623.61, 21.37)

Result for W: 1.2 angstrom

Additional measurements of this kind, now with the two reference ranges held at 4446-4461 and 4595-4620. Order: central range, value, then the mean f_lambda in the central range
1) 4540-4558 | 0.3 angstrom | 19.9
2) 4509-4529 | -0.6 angstrom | 20.5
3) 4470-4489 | -0.6 angstrom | 20.1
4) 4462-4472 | -0.5 angstrom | 20.2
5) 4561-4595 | 0.4 angstrom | 20.3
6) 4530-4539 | 0.4 angstrom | 19.2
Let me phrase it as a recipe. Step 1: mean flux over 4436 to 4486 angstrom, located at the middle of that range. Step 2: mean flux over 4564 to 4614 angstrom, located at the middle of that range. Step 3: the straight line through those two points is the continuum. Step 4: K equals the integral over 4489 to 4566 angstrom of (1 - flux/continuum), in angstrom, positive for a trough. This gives -0.5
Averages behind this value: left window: 19.8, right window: 20.4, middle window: 20.2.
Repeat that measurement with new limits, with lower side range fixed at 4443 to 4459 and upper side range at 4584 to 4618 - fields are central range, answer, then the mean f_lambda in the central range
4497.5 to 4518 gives -1.53 angstrom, 21.3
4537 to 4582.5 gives 0.96 angstrom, 19.9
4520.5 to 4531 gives -0.07 angstrom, 20.1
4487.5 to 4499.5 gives -0.20 angstrom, 19.9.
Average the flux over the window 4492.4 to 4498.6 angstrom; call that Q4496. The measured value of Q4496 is 20.5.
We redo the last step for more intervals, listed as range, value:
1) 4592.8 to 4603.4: 21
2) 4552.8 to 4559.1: 19.8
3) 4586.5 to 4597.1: 21.2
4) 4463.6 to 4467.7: 20.4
